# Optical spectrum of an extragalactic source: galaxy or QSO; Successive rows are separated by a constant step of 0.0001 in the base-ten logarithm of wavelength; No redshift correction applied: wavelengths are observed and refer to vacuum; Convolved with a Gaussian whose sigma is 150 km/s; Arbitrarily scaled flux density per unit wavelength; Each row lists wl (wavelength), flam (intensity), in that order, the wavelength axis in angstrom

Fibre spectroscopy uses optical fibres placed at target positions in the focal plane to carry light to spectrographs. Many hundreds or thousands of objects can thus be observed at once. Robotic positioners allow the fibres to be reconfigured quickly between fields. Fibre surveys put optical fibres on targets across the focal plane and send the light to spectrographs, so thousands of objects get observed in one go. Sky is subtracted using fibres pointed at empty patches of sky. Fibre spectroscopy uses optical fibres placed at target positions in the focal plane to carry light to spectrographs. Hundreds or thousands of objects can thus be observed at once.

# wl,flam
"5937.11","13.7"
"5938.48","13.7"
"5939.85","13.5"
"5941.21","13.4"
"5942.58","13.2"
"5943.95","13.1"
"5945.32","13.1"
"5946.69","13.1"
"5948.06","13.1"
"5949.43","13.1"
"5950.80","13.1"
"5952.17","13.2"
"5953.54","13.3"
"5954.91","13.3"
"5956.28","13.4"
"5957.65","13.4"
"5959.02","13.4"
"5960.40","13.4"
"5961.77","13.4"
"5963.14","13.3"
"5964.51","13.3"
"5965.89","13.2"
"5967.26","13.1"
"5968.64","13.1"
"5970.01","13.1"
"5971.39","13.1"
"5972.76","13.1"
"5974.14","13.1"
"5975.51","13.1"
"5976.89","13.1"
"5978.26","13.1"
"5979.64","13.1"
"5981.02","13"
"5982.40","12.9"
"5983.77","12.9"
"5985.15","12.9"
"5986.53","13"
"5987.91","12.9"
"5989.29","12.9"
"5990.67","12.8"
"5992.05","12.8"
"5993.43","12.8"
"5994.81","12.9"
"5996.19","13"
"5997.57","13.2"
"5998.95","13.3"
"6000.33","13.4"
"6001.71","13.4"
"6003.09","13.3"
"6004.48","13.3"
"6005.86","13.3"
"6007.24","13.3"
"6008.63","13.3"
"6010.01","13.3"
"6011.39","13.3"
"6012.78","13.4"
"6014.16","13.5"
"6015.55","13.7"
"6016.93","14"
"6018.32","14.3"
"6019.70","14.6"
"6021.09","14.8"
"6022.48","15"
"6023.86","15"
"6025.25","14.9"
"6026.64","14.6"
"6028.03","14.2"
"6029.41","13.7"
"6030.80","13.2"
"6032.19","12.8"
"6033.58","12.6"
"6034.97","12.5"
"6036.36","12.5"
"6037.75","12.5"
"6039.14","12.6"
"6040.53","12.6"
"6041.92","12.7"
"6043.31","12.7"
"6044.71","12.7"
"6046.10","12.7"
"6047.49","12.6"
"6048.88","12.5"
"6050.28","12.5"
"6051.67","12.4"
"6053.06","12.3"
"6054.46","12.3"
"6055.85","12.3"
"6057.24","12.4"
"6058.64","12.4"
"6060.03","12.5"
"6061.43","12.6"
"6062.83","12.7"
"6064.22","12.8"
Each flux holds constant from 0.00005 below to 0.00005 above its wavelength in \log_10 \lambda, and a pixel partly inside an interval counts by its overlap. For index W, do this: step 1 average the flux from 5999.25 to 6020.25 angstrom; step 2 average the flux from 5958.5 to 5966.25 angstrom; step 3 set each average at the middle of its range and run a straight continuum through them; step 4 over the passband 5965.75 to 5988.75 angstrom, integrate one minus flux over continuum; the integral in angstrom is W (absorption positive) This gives 0.6 angstrom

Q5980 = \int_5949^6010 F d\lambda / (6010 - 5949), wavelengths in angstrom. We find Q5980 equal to 13.1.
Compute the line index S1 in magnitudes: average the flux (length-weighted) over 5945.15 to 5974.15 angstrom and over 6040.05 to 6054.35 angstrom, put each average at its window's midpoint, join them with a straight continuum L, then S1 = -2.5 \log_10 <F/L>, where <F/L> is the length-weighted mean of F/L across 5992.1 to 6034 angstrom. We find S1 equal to -0.07 mag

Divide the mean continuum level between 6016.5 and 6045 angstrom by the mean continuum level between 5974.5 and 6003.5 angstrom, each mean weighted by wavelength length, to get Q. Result 1.0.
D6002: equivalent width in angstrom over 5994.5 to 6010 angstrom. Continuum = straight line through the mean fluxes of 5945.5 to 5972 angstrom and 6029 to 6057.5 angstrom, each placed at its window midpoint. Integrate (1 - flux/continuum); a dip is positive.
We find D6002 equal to -0.4 angstrom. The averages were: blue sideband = 13.2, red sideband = 12.6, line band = 13.3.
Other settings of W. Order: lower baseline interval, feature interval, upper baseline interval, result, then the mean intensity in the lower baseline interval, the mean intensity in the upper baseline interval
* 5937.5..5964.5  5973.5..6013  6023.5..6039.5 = 0.7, 13.3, 13.4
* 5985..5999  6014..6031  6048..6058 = -2.2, 12.9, 12.4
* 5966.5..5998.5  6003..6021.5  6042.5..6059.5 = -1.3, 13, 12.5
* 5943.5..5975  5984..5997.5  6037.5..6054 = 0.1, 13.2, 12.6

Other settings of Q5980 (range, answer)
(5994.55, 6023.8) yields 13.6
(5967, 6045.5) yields 13.3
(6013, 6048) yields 13.5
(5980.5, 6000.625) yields 13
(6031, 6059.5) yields 12.5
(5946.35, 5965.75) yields 13.3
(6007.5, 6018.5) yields 13.6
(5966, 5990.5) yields 13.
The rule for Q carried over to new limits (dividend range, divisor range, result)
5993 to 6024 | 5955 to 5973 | 1.03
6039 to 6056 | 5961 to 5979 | 0.95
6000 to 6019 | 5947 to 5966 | 1.02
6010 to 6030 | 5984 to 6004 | 1.09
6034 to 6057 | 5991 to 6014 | 0.95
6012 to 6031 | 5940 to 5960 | 1.07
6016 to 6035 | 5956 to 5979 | 1.06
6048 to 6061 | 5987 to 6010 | 0.95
